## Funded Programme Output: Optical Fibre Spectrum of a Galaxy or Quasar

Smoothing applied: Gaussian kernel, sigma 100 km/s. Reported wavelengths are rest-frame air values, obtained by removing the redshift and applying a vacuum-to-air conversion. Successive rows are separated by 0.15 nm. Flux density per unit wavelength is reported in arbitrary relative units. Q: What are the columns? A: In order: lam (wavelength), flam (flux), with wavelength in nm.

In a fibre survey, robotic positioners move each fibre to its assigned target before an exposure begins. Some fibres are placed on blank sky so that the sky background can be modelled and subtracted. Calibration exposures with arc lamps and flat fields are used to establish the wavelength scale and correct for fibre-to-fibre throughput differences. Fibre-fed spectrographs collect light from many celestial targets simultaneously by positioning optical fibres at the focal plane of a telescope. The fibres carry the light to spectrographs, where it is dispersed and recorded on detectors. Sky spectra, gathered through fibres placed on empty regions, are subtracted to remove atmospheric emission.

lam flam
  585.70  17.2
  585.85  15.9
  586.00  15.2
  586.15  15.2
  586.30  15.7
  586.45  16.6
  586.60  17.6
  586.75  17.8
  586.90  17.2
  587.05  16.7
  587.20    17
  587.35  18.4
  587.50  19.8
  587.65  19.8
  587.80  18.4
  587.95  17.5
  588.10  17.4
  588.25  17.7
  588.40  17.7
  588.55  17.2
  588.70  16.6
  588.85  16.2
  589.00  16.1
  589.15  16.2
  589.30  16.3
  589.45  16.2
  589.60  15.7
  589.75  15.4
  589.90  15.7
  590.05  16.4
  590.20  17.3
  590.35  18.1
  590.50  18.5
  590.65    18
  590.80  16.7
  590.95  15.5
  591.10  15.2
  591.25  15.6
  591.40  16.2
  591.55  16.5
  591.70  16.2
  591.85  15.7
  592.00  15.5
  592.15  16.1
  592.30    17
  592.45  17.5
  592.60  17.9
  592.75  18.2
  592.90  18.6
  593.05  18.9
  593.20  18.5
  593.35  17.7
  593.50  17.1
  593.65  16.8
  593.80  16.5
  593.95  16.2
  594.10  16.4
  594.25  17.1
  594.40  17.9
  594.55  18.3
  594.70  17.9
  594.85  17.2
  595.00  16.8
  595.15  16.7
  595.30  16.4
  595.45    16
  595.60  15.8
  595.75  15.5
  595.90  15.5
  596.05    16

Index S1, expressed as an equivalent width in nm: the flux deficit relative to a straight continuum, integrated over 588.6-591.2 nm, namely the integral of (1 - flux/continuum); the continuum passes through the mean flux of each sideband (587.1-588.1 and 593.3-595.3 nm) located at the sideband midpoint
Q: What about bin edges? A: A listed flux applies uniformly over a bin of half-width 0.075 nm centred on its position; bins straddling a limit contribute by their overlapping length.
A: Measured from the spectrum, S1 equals 0.21 nm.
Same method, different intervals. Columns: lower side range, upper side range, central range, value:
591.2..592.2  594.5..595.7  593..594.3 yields -0.06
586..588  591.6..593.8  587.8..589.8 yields 0.08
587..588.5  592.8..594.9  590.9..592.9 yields 0.14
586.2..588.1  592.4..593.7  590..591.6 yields 0.10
